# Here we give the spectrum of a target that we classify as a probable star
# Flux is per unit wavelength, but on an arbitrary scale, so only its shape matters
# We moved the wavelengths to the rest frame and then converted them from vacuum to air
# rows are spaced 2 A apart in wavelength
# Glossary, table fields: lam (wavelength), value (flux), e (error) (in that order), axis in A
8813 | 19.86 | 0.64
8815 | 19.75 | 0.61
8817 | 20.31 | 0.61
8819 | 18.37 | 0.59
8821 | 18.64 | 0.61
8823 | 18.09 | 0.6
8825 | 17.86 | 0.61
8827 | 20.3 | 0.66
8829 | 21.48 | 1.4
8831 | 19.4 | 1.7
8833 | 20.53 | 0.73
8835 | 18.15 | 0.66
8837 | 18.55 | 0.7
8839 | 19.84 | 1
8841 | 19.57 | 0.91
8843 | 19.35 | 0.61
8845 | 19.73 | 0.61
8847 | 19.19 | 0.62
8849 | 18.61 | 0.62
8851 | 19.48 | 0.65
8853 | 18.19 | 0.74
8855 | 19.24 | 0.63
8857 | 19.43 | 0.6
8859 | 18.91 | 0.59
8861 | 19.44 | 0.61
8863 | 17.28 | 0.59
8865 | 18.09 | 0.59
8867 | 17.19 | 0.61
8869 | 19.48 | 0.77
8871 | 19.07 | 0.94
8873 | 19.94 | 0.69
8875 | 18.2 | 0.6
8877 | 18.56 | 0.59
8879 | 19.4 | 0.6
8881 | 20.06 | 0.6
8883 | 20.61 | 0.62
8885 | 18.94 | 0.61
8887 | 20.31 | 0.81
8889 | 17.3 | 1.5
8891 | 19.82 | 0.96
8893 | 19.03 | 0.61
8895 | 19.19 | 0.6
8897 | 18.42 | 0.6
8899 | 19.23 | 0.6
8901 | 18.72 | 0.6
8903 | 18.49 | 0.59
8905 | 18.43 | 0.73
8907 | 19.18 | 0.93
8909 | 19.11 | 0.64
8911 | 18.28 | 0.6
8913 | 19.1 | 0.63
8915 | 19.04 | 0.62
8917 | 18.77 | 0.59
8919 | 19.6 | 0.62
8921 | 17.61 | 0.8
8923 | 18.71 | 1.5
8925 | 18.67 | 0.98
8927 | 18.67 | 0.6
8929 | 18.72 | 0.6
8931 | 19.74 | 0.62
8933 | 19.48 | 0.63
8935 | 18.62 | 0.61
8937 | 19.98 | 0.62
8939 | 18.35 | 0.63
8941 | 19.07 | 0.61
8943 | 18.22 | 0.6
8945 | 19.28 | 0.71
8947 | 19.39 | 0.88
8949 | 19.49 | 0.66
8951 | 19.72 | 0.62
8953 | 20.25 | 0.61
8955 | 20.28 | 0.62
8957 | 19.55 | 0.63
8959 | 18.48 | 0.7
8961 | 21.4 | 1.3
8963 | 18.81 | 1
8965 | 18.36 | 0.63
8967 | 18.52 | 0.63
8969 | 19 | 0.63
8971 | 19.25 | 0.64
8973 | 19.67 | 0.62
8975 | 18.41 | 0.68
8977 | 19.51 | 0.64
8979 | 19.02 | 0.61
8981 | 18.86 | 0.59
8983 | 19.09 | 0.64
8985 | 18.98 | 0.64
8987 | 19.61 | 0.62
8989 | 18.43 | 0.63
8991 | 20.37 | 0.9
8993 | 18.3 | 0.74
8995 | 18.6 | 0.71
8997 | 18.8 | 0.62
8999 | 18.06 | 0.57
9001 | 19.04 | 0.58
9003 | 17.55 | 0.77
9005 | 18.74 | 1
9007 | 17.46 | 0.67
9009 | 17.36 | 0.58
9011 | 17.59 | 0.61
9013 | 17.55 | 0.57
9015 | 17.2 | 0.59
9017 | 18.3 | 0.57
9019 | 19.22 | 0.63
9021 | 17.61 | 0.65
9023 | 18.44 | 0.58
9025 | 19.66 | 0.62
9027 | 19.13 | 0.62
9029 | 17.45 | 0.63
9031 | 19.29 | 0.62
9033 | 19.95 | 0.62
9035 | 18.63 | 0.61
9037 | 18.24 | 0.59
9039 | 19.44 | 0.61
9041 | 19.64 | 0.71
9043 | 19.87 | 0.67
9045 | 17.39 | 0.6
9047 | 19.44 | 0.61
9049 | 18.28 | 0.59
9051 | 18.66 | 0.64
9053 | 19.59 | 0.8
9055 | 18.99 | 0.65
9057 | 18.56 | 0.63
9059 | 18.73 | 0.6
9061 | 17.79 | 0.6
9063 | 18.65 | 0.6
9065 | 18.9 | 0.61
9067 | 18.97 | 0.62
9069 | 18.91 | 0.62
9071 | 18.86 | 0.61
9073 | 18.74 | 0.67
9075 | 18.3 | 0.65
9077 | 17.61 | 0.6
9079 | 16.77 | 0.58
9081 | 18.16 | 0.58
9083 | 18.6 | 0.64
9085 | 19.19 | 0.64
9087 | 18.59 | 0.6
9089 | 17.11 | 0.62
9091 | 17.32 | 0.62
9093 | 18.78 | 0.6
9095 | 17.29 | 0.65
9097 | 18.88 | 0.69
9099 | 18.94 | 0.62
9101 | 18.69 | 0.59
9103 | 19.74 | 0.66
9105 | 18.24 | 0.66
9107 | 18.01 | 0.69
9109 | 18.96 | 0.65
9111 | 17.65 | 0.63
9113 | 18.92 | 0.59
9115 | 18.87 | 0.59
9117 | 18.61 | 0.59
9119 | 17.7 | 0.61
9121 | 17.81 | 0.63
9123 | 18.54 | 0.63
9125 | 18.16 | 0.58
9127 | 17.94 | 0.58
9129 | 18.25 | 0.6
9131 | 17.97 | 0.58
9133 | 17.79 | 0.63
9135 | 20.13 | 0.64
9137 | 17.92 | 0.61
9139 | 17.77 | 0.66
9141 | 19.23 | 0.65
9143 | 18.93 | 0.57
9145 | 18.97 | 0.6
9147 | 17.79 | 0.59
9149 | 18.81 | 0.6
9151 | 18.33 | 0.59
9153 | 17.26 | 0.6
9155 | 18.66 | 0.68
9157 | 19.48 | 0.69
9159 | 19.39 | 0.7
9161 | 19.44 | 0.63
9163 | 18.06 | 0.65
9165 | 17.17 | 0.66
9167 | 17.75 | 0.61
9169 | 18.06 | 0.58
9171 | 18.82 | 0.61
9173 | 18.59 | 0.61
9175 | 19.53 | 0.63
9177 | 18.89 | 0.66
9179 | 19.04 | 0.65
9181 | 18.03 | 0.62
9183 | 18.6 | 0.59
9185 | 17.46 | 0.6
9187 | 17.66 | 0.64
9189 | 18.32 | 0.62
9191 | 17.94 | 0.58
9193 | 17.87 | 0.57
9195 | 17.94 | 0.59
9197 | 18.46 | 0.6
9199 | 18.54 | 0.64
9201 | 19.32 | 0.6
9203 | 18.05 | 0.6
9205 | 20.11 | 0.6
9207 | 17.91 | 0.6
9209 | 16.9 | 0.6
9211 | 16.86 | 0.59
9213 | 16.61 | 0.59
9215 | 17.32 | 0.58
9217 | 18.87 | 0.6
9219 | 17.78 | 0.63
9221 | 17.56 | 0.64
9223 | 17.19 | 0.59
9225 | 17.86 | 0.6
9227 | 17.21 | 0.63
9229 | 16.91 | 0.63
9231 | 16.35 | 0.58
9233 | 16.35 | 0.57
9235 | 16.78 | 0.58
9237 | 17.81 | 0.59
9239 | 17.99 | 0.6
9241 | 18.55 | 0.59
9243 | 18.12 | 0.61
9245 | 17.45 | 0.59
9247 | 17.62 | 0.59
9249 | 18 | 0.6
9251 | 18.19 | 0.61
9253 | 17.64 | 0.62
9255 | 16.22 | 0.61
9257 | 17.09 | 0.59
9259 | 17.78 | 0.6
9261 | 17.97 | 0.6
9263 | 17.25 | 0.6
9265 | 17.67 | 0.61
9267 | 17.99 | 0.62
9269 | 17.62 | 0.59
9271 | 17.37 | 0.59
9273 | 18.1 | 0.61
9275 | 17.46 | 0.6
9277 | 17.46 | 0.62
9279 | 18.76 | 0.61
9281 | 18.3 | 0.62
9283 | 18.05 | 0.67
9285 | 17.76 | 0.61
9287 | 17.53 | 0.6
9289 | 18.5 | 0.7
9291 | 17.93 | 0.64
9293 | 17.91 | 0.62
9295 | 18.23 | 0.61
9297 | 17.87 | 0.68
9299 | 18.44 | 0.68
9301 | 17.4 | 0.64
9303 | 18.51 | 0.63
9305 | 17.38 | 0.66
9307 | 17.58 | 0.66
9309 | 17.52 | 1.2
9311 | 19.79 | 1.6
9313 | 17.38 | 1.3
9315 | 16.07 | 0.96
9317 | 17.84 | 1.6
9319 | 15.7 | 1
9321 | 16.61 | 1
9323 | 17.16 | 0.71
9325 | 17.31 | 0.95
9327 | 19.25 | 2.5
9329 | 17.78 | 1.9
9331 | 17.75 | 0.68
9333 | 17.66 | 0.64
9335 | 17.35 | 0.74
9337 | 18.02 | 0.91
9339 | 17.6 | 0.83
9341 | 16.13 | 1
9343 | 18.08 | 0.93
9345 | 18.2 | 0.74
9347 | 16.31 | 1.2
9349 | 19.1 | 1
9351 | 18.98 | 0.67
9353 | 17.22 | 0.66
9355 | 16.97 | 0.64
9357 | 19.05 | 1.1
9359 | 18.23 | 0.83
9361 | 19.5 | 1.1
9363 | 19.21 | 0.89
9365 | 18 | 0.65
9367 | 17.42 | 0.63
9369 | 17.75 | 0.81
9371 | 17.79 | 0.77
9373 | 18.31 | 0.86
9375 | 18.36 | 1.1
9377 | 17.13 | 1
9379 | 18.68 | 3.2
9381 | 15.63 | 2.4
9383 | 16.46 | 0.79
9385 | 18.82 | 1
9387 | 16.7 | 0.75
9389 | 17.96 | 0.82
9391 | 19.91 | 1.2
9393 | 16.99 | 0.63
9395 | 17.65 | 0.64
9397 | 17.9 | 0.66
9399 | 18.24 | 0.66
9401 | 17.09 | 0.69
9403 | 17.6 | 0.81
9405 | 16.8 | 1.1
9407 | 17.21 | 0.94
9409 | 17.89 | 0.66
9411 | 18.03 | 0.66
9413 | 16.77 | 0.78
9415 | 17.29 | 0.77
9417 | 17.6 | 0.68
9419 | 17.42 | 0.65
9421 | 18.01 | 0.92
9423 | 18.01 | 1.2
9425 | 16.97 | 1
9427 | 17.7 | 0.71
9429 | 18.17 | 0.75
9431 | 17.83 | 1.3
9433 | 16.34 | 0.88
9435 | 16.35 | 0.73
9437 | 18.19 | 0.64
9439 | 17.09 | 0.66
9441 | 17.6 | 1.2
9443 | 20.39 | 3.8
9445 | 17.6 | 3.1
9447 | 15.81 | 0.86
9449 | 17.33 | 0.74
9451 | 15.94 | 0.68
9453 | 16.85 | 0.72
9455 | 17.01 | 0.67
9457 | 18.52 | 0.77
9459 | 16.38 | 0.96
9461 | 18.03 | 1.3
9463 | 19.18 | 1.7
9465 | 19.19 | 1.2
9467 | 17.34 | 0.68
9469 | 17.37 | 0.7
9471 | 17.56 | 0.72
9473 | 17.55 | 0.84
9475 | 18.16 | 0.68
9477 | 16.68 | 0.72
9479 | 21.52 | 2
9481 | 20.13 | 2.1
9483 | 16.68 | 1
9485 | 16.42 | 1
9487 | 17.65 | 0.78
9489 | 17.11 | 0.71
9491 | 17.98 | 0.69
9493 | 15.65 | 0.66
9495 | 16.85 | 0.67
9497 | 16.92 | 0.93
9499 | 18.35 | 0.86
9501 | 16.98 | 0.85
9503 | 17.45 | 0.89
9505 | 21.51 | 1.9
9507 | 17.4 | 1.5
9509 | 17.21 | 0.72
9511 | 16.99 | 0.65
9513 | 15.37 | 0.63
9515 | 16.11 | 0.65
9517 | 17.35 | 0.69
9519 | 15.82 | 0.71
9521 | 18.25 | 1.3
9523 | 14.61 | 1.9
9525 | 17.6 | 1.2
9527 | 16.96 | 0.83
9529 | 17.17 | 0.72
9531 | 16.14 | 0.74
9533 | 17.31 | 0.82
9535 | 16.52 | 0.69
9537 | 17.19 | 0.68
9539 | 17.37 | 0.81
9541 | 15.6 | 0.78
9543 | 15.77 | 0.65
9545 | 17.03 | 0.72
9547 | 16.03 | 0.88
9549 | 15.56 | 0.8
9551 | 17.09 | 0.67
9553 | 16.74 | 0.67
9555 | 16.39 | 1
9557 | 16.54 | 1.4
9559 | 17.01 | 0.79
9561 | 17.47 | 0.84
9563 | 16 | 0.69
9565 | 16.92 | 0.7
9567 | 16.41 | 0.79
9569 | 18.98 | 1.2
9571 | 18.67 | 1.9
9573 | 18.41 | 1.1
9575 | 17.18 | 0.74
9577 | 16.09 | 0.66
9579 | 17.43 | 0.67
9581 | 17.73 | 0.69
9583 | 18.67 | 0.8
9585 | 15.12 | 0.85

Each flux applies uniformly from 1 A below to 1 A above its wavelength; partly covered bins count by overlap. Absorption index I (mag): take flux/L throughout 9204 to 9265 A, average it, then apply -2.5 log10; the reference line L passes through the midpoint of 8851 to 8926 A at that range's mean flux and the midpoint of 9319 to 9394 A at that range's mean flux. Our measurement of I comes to 0.03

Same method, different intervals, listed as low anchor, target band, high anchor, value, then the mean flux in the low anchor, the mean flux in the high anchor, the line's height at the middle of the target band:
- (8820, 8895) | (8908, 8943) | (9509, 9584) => 0.00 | 19.1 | 16.9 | 18.9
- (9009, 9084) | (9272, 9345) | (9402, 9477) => 0.01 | 18.6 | 17.5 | 17.9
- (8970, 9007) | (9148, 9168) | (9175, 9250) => -0.02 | 18.9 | 17.9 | 18.1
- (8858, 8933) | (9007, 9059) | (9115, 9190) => 0.00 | 18.9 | 18.4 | 18.6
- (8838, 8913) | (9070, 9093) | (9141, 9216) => 0.02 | 19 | 18.3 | 18.5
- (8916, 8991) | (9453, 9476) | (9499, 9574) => -0.03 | 19.1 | 17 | 17.3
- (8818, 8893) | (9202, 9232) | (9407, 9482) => 0.04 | 19.1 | 17.7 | 18.3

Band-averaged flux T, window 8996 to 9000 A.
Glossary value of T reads 18.4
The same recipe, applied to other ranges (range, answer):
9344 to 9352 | 18.1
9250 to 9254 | 17.9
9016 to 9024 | 18.4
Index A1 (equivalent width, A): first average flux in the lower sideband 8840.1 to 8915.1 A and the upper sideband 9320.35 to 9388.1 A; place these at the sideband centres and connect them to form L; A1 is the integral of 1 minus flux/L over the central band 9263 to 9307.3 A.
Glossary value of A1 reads 0.2 A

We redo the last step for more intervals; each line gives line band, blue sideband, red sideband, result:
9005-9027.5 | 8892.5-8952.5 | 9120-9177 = 0.7 A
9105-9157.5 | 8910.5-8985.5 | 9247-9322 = -0.1 A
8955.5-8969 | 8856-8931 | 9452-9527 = -0.3 A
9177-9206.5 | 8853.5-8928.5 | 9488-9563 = -0.7 A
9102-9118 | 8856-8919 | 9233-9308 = -0.3 A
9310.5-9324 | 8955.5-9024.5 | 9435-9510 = 0.7 A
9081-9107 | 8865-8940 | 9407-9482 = 0.1 A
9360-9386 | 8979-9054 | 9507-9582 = -0.7 A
